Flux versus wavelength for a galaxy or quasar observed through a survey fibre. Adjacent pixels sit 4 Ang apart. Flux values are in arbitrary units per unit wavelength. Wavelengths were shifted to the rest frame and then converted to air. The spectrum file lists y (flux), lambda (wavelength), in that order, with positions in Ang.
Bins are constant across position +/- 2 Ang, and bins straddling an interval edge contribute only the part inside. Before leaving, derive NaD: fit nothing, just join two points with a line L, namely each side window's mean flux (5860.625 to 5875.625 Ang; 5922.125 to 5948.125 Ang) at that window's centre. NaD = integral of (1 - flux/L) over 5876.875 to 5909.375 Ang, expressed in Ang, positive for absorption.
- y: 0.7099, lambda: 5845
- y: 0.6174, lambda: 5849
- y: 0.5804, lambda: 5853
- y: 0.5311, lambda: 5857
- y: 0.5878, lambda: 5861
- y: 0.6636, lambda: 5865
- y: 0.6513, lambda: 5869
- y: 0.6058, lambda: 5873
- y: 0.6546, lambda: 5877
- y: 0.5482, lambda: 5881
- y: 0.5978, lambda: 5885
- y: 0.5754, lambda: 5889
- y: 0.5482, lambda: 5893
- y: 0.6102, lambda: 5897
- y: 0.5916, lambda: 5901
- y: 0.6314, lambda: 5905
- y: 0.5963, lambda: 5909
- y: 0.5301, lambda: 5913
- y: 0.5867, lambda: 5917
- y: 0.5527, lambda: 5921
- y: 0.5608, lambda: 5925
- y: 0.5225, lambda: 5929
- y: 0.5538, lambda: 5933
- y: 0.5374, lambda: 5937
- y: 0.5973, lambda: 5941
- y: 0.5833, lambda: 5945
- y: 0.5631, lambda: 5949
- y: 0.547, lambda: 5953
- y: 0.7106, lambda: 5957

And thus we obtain 0.72 Ang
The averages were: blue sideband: 0.633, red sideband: 0.559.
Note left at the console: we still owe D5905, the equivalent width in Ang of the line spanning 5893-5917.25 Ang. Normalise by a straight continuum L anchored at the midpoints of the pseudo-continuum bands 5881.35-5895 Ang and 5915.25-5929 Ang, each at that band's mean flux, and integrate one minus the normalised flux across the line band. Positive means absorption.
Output -1.0 Ang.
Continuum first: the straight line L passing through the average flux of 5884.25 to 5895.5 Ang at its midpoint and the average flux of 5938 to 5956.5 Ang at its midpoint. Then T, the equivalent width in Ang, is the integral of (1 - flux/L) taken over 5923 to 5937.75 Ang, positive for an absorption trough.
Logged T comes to 0.9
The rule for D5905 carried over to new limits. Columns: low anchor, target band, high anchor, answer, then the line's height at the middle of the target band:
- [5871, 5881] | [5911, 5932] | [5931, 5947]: 1.08 Ang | 0.581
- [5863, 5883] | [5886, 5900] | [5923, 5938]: 0.38 Ang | 0.597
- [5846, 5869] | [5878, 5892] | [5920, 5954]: 0.27 Ang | 0.589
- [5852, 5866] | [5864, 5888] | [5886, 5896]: -1.61 Ang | 0.578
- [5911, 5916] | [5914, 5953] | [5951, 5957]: 0.71 Ang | 0.571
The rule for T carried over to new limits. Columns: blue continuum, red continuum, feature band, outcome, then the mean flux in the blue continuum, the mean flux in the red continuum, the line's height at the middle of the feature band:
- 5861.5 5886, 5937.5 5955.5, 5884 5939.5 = 2.3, 0.619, 0.574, 0.595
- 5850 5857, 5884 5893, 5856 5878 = -1.7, 0.572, 0.577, 0.574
